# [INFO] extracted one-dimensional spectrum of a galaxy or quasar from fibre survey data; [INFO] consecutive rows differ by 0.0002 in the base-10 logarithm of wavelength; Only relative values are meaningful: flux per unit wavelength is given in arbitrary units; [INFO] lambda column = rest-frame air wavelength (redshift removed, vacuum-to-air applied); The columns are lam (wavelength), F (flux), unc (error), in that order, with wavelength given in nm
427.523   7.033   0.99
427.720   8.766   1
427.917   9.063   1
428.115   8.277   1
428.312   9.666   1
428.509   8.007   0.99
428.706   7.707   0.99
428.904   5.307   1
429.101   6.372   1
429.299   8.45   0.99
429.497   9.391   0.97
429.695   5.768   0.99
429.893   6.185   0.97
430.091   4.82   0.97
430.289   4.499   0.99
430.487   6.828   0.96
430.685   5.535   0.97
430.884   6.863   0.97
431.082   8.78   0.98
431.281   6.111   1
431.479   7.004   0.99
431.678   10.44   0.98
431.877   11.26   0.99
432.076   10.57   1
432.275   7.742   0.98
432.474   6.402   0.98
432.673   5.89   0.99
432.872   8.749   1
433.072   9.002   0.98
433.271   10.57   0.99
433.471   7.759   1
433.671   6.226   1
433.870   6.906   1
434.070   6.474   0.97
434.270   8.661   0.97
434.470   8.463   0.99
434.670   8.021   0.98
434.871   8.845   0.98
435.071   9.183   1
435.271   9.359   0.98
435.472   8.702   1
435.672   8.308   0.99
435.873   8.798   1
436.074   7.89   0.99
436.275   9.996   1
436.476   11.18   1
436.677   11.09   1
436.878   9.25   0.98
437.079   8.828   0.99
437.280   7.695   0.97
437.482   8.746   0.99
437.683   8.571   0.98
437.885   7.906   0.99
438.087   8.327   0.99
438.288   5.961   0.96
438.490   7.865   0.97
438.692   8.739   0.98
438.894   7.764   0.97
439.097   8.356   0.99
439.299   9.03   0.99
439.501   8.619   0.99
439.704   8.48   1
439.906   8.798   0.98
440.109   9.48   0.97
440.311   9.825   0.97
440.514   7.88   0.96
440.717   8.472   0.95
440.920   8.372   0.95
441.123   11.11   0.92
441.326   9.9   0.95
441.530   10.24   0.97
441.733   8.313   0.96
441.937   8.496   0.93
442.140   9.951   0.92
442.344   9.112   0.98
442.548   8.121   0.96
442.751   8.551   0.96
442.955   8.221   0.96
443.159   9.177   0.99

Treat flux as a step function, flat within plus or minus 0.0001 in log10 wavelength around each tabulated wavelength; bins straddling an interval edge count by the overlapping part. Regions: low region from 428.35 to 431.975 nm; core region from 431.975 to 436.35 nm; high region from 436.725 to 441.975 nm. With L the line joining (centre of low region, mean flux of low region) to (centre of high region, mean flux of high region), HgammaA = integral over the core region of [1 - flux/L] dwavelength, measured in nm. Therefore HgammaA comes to -0.24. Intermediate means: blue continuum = 7.23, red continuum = 8.68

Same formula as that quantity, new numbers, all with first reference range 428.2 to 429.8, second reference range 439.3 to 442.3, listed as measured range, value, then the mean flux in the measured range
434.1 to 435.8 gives -0.05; 8.6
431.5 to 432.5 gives -0.17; 9.31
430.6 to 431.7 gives 0.08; 7.27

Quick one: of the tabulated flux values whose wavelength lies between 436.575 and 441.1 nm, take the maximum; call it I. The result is 11.09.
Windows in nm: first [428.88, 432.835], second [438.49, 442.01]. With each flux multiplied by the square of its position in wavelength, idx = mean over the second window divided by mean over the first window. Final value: 1.28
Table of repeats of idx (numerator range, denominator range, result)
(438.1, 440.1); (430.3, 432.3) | 1.07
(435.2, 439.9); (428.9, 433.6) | 1.18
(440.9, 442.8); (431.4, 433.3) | 1.11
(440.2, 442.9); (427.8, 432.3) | 1.26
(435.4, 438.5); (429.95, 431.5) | 1.43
